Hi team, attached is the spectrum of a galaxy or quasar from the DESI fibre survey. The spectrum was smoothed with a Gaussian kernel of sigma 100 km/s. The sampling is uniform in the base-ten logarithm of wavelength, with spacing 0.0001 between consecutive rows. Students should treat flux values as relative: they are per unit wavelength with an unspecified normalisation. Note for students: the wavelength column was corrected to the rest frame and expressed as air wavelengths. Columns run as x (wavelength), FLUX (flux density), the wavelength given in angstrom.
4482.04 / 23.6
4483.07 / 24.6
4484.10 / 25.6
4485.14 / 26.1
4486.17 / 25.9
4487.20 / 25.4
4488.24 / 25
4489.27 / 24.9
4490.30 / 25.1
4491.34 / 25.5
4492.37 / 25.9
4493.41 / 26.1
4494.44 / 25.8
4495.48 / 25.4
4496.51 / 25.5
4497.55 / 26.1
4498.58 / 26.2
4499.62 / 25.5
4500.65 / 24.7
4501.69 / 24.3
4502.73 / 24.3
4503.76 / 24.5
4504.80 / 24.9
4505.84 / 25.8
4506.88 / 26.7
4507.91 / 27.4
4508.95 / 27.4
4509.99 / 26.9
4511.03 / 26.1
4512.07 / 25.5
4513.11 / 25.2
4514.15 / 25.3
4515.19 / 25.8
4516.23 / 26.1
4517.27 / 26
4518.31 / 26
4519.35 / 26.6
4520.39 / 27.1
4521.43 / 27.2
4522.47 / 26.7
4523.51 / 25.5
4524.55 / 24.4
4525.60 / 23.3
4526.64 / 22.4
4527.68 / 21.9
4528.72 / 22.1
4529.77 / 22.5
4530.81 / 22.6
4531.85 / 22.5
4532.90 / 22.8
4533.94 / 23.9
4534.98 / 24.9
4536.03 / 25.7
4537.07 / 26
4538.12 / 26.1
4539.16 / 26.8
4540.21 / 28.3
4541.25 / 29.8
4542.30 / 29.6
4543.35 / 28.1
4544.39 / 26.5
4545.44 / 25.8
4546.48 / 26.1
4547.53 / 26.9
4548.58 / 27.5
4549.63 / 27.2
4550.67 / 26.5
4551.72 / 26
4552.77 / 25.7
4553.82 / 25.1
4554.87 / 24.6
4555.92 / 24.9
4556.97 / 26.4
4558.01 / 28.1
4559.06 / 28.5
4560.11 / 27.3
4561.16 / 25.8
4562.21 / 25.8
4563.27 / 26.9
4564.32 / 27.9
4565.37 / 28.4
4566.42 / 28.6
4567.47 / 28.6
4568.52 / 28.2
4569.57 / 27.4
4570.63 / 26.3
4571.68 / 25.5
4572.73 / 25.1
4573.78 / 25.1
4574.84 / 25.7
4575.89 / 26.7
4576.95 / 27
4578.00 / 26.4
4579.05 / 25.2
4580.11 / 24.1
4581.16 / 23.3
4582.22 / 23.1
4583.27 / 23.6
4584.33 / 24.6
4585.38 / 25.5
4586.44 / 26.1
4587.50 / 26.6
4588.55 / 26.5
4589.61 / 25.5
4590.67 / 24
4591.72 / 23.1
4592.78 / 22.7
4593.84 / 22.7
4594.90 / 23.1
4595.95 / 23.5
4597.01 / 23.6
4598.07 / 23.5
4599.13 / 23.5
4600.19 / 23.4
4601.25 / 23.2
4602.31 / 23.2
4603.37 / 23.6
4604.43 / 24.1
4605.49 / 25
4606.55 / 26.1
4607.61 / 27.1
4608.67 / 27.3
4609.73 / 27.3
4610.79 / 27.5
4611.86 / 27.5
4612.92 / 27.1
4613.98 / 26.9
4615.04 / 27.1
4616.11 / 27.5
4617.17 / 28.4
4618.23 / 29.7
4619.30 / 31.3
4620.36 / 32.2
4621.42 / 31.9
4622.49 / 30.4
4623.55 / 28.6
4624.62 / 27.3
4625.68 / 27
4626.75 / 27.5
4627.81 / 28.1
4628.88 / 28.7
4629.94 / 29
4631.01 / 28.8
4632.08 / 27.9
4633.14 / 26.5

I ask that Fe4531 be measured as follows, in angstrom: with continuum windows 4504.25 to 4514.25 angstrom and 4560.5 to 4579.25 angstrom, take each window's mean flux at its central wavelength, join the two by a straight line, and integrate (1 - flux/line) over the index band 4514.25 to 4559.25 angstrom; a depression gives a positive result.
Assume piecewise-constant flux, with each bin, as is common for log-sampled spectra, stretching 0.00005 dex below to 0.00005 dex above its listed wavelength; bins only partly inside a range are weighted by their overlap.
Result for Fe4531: 1.2 angstrom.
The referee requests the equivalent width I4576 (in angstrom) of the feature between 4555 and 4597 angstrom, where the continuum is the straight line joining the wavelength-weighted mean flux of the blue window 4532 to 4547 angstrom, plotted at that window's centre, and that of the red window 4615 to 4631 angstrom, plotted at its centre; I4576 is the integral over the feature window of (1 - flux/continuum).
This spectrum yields 2.8 angstrom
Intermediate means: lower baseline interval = 26.4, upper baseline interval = 29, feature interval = 25.7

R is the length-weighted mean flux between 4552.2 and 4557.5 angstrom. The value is 25.4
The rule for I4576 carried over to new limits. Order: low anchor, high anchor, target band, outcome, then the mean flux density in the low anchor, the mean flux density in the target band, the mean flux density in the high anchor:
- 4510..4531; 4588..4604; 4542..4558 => -1.3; 25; 26.5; 23.7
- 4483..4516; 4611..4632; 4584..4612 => 3.3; 25.6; 24.8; 28.6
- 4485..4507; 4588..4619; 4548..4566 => -0.9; 25.4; 26.6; 25.3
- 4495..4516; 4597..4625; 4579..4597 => 1.6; 25.7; 24.3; 26.9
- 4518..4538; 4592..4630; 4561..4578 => -0.9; 24.4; 26.8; 26.5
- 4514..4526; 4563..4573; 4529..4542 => 0.6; 25.9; 25.2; 27.4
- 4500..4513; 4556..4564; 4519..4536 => 1.3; 25.7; 24.2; 26.9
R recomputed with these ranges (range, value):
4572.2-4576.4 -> 25.7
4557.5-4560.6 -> 28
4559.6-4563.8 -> 26.4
